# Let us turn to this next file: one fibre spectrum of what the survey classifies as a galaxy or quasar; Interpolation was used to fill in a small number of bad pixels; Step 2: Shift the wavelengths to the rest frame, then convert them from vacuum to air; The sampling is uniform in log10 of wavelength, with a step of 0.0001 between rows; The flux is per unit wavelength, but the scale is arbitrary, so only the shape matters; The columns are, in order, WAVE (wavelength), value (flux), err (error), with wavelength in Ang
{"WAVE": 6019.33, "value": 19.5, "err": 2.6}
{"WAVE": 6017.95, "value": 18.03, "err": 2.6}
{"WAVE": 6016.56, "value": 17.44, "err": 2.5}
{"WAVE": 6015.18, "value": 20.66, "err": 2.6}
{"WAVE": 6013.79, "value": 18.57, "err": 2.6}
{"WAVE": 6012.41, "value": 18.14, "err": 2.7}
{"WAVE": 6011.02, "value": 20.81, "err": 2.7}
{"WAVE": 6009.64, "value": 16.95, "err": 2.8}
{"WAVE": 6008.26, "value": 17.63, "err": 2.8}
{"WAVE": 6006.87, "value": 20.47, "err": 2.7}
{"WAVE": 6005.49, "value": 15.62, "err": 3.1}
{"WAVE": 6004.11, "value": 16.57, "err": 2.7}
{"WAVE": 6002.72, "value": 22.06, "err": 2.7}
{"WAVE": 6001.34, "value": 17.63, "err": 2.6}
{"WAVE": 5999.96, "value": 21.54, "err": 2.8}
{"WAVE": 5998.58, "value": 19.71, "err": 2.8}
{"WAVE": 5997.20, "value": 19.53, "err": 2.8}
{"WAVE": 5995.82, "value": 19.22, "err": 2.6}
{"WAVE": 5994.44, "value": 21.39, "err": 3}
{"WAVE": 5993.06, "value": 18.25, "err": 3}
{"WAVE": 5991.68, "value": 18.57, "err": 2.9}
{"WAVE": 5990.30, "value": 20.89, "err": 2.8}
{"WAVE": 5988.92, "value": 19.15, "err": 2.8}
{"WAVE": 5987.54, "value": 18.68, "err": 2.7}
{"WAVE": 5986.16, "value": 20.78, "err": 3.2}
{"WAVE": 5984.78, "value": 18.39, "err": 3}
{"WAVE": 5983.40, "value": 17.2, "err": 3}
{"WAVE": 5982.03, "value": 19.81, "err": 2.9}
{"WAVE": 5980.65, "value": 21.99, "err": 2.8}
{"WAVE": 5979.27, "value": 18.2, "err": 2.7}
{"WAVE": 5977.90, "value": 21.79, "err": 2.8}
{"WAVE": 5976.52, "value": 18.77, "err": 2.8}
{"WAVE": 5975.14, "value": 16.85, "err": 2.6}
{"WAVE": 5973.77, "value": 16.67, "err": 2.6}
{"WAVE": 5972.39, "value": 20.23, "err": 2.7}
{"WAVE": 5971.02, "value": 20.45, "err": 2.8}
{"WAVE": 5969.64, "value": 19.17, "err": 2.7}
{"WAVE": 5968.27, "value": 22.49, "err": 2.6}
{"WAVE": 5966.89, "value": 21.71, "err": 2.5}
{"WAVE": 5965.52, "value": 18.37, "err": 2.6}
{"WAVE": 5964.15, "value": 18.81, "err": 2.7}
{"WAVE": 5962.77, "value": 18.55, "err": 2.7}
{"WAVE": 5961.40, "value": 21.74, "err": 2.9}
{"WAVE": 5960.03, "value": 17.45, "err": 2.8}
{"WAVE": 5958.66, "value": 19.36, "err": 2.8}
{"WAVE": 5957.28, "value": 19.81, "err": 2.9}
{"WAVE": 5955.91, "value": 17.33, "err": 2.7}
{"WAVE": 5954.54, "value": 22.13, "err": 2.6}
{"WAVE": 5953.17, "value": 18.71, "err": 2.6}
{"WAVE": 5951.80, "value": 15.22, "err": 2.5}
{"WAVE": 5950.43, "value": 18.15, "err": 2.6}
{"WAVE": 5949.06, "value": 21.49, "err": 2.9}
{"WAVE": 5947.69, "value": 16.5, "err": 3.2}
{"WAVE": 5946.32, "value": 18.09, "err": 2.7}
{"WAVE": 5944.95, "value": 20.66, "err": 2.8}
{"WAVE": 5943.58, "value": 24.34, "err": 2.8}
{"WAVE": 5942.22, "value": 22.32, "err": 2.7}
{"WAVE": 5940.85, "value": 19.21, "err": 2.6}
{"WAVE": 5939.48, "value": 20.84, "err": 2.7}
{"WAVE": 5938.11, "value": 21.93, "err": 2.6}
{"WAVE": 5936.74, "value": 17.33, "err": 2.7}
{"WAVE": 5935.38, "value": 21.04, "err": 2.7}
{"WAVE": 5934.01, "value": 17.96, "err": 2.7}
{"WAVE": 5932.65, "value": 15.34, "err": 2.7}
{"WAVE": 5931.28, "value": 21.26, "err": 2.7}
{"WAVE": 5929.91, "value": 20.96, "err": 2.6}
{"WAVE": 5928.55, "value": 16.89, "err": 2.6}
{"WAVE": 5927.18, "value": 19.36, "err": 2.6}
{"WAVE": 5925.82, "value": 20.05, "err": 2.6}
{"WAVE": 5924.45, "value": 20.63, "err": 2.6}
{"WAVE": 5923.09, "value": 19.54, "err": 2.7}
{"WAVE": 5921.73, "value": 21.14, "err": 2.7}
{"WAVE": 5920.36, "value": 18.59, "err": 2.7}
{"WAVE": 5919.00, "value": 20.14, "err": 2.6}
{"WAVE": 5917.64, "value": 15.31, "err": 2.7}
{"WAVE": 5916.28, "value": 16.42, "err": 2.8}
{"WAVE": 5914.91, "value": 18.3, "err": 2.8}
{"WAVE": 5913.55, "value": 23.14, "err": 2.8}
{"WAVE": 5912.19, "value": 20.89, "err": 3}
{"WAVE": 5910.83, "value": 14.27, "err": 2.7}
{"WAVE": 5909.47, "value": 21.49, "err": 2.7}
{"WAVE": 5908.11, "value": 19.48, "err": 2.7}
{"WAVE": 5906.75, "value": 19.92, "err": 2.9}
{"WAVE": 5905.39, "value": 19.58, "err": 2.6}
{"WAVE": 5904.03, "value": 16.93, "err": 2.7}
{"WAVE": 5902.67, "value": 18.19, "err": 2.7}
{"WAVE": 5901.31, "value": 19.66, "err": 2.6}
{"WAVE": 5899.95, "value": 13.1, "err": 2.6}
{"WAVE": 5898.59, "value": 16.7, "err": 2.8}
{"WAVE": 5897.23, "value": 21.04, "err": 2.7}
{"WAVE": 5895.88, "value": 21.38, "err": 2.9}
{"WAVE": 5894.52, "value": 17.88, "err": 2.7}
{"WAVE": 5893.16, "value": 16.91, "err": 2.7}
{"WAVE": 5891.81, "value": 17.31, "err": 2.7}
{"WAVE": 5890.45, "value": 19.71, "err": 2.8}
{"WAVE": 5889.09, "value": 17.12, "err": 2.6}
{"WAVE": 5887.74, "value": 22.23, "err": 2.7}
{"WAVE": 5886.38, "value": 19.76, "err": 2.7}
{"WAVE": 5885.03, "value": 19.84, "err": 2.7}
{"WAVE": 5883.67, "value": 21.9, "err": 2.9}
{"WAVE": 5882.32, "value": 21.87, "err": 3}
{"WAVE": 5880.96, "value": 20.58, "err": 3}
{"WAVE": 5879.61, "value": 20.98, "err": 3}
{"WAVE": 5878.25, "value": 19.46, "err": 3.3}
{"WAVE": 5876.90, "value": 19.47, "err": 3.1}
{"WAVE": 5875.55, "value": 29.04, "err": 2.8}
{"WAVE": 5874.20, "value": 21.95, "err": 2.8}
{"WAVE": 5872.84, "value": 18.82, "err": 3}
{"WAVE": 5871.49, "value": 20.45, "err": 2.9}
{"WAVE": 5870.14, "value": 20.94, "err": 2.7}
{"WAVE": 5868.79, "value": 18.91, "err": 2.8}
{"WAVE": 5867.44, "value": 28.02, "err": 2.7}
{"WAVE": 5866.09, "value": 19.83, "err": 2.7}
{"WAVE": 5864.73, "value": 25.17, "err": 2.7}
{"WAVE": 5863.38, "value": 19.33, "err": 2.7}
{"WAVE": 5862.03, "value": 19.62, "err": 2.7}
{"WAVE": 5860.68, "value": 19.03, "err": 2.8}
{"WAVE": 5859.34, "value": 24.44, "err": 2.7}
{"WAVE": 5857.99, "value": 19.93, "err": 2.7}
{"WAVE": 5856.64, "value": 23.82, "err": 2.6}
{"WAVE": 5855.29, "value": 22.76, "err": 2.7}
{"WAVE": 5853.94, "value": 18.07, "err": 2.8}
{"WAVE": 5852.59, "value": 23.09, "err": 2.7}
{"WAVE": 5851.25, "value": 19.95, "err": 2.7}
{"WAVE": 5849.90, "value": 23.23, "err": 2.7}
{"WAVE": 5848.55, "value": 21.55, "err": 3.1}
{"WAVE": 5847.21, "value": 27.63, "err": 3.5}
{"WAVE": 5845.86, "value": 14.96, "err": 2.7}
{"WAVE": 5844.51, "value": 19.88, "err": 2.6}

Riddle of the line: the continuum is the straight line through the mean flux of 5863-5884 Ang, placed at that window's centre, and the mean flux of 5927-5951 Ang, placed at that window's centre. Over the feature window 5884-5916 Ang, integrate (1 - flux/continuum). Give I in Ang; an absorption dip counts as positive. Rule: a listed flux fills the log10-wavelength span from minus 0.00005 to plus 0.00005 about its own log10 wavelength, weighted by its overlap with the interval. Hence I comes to 3.0 Ang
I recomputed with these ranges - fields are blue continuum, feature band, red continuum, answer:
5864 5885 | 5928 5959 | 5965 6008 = 1.3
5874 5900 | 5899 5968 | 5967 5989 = 1.9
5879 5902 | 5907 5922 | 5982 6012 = 0.2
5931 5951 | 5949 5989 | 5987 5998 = 0.6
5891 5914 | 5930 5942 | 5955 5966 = -0.4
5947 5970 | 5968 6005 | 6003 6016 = -1.2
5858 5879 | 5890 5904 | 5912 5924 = 1.5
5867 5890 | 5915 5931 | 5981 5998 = 1.1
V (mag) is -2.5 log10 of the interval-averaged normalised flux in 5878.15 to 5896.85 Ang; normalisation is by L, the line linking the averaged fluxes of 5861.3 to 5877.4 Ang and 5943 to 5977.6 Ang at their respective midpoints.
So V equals 0.08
